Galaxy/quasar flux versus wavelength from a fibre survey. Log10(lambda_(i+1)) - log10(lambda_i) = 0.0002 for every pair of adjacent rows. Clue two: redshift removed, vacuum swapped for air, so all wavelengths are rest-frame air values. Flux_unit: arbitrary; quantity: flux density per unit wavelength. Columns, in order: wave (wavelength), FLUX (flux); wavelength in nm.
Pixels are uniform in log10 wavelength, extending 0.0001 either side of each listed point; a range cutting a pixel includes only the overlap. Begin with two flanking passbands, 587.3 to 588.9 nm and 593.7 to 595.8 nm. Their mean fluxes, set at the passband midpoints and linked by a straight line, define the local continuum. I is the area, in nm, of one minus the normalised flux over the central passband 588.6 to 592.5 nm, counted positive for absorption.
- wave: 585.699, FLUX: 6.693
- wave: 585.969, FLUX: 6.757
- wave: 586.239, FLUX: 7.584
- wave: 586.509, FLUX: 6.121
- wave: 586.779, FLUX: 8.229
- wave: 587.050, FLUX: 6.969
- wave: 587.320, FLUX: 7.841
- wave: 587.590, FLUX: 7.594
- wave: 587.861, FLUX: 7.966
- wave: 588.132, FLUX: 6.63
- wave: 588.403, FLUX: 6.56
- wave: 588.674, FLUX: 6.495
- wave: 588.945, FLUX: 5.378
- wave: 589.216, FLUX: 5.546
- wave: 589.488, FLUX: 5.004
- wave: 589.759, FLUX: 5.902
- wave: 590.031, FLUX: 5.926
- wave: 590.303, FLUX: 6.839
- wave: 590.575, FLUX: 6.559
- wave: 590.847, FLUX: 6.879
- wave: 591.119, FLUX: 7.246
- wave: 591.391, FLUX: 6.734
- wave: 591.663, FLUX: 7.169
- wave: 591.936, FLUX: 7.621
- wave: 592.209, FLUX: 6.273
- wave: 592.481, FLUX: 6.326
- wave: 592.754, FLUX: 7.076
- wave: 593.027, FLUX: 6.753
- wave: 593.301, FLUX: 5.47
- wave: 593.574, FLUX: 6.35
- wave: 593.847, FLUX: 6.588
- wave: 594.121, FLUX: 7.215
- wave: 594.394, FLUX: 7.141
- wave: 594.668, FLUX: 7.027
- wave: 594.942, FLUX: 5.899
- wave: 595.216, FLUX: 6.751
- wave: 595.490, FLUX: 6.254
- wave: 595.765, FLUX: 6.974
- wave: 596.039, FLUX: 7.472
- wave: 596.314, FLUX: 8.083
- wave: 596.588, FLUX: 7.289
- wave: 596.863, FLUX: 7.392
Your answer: 0.291 nm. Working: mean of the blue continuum 7.03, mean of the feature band 6.4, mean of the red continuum 6.72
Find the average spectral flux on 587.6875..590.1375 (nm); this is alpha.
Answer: 6.18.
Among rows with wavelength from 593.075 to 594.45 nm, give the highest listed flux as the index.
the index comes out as 7.215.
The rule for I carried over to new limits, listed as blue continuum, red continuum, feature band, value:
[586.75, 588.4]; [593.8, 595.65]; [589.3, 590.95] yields 0.23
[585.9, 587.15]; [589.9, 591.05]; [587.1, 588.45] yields -0.07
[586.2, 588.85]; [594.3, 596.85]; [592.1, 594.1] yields 0.17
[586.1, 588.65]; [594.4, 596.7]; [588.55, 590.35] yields 0.34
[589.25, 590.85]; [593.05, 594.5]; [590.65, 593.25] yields -0.21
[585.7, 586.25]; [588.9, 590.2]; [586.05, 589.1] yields -0.32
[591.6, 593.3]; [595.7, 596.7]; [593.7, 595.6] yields 0.13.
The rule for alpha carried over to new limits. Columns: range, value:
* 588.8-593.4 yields 6.4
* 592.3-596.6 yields 6.77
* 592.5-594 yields 6.44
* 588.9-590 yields 5.51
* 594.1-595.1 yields 6.78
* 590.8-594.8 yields 6.79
